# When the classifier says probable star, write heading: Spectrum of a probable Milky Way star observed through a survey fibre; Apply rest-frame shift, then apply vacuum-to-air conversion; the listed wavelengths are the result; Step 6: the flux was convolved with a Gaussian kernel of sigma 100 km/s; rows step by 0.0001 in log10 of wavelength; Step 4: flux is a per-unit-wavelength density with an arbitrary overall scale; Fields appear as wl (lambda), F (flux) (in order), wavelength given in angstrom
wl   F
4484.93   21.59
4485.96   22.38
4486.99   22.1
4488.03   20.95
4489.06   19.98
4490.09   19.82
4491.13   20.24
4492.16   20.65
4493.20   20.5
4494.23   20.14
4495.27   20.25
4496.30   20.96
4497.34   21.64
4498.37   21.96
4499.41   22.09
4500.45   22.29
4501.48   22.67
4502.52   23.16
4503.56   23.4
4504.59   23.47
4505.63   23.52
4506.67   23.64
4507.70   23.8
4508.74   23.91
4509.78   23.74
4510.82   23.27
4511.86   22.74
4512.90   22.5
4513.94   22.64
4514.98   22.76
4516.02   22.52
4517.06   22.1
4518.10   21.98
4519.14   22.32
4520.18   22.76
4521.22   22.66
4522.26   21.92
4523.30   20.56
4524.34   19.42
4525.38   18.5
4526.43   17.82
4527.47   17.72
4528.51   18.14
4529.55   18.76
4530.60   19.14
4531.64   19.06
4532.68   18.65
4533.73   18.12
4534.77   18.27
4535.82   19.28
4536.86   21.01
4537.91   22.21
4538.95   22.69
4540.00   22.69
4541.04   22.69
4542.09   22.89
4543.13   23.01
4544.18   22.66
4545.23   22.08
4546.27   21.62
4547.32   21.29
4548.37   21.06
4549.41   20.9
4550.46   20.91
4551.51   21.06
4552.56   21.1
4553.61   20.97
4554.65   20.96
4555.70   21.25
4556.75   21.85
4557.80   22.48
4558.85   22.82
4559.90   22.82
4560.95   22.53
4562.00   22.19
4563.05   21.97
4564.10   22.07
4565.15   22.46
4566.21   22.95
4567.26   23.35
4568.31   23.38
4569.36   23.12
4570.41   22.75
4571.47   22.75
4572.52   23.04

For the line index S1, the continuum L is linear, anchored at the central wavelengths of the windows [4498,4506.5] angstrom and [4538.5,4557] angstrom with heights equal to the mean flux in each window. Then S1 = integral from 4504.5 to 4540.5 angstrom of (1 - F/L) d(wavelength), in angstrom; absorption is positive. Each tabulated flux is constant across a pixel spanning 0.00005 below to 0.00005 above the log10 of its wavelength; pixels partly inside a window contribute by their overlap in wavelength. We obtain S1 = 1.8 angstrom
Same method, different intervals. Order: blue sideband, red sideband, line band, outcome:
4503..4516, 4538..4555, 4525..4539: 2.0 angstrom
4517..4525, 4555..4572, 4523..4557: 2.3 angstrom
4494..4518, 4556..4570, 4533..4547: 0.7 angstrom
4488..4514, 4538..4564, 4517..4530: 1.0 angstrom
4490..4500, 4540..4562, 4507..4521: -1.1 angstrom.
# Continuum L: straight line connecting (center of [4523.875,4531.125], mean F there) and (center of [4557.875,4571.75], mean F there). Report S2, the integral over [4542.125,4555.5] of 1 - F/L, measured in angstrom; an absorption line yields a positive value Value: -0.42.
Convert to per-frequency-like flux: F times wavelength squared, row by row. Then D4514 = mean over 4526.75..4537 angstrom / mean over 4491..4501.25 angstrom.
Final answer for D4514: 0.90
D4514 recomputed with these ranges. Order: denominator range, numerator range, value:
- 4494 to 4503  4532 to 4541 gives 0.96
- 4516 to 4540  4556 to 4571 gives 1.13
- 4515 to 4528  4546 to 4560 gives 1.04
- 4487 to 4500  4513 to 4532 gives 1.01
